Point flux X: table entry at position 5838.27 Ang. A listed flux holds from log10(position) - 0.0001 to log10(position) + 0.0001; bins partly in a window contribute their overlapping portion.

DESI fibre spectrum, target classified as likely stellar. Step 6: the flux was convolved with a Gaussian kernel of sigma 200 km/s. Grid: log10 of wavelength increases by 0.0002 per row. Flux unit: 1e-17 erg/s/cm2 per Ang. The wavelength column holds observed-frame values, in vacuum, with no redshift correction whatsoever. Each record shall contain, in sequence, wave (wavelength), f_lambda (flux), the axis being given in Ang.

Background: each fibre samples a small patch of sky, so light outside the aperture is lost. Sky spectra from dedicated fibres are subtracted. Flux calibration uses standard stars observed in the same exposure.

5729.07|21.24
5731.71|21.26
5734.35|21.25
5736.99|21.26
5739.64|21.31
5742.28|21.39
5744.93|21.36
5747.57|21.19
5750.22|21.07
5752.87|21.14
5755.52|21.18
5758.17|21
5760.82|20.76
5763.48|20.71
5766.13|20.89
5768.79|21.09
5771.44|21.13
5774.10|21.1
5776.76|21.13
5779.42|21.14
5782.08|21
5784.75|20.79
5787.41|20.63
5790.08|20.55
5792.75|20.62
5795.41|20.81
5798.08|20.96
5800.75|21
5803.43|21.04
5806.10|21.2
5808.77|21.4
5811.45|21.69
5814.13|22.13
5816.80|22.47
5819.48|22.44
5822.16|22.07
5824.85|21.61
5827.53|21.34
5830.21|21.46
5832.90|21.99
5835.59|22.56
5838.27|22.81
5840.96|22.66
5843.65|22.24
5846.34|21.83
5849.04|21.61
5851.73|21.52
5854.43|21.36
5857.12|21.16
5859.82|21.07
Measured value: 22.81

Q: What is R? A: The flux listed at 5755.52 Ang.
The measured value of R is 21.18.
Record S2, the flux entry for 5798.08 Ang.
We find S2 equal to 20.96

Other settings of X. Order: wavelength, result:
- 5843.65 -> 22.24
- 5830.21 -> 21.46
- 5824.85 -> 21.61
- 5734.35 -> 21.25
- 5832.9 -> 21.99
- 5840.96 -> 22.66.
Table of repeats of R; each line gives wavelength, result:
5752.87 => 21.14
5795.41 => 20.81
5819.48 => 22.44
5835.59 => 22.56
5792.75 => 20.62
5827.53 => 21.34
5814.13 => 22.13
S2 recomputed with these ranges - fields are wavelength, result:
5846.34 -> 21.83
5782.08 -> 21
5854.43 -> 21.36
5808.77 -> 21.4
